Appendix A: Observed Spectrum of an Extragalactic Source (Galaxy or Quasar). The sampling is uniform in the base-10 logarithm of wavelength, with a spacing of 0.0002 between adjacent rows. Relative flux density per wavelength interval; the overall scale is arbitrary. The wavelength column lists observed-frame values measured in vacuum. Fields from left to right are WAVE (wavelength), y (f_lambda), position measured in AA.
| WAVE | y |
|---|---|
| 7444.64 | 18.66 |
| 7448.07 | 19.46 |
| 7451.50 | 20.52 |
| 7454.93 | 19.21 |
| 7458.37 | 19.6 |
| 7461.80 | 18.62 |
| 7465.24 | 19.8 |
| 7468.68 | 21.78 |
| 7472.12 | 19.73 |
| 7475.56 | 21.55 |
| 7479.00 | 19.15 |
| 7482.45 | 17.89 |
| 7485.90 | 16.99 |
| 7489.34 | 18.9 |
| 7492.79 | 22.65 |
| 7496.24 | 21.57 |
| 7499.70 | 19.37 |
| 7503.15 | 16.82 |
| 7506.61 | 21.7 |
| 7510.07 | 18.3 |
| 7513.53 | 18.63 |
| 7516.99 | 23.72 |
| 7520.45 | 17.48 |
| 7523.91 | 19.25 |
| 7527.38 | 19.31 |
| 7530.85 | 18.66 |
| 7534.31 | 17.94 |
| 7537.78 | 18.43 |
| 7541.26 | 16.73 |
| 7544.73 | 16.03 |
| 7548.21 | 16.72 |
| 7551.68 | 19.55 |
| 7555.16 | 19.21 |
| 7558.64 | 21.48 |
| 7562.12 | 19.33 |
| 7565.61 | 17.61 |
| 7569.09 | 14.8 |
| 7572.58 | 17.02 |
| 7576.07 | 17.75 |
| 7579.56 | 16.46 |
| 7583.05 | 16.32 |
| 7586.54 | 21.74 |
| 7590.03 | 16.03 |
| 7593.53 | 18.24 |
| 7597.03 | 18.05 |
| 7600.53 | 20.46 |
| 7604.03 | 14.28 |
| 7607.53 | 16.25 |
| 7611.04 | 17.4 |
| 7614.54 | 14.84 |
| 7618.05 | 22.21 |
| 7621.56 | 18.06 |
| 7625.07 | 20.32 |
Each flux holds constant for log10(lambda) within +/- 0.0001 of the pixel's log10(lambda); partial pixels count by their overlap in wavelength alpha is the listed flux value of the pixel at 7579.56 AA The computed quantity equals 16.46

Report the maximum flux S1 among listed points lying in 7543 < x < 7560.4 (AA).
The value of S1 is 21.48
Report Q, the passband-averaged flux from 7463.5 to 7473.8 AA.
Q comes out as 20.4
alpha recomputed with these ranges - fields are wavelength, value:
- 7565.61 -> 17.61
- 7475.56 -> 21.55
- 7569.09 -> 14.8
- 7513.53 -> 18.63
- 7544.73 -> 16.03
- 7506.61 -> 21.7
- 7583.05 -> 16.32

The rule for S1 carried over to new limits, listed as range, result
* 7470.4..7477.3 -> 21.55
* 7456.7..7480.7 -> 21.78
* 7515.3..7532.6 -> 23.72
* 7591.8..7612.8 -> 20.46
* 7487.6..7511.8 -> 22.65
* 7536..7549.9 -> 18.43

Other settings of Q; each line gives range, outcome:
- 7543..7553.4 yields 17.4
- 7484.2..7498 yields 20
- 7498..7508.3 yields 19.3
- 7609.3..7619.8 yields 18.2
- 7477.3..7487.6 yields 18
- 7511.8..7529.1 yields 19.7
